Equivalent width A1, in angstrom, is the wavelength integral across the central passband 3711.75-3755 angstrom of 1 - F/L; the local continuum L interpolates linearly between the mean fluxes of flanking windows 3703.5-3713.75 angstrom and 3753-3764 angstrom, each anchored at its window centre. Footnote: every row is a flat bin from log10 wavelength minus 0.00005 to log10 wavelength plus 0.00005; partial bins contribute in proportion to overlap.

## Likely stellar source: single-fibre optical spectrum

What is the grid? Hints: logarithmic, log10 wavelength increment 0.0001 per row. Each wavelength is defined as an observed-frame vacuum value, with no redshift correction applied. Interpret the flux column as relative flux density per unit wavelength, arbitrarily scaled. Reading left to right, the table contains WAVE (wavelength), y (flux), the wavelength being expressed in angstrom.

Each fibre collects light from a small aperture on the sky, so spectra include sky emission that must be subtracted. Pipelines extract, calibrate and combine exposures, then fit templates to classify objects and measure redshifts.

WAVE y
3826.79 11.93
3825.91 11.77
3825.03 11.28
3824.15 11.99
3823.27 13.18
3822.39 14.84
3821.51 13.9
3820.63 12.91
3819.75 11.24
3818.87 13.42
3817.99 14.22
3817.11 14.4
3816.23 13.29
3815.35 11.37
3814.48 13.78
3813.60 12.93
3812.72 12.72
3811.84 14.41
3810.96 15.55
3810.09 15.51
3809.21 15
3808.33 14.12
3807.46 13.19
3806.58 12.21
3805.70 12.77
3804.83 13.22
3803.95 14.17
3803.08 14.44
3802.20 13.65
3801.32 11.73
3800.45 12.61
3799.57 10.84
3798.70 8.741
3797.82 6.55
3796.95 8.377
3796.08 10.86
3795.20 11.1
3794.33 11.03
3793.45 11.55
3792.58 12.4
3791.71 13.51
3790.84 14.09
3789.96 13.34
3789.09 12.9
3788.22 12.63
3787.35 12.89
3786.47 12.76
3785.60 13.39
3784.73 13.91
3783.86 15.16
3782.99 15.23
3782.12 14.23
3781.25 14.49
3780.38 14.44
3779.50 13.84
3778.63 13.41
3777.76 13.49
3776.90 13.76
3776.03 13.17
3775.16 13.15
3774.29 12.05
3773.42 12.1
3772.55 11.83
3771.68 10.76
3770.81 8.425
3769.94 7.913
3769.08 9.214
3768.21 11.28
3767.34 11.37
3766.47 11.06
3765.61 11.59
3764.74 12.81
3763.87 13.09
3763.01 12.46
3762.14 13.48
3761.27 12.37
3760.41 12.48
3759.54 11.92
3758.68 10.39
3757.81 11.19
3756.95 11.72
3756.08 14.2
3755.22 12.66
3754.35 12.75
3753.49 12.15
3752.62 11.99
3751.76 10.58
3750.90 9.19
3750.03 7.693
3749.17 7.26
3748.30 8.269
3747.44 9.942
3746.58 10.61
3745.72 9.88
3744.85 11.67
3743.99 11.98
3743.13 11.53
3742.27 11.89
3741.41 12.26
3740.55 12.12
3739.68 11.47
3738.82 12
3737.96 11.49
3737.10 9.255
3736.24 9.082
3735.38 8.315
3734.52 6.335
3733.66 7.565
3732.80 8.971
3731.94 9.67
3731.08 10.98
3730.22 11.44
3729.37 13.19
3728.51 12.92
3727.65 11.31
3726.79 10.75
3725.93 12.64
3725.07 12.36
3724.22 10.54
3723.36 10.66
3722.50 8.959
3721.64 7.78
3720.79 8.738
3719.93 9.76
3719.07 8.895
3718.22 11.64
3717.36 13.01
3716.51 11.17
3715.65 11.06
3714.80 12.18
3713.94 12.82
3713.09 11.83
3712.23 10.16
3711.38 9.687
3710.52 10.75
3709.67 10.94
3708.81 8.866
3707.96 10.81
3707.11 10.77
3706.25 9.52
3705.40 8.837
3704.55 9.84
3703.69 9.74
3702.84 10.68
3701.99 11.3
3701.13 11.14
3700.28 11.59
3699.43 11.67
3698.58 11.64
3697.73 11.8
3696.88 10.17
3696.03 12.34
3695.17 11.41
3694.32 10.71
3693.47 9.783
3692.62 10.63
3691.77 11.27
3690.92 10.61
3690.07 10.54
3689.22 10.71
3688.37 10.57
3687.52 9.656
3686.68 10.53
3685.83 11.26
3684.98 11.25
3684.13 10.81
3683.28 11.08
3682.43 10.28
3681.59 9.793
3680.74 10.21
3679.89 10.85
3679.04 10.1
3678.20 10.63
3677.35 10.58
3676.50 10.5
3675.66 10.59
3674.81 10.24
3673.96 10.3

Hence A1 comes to 2.4 angstrom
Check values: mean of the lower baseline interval 10.2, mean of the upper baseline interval 12.4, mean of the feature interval 10.6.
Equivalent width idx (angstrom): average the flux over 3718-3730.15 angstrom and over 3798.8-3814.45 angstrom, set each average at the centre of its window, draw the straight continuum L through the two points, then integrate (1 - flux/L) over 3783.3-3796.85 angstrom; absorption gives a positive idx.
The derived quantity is 0.2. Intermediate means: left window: 10.7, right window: 13.4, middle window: 12.7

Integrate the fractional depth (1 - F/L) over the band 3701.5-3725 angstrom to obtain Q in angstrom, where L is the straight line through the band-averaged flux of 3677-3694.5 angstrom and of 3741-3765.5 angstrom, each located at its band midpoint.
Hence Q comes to 1.0 angstrom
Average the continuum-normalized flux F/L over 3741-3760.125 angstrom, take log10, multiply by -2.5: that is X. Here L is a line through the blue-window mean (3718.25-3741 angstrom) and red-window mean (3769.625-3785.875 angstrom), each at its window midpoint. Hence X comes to 0.04 mag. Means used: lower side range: 10.3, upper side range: 12.9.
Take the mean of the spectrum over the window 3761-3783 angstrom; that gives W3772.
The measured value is 12.3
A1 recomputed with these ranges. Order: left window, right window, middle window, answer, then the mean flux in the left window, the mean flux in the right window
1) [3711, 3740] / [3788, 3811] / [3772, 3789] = -2.2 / 10.5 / 12.4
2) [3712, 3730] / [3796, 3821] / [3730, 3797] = 1.6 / 11.1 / 12.7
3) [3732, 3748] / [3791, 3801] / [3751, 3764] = -2.1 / 10.3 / 10.8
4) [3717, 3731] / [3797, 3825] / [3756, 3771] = 0.4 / 10.9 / 12.9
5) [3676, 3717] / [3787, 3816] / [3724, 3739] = 1.2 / 10.7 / 12.6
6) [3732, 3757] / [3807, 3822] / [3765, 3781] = -0.1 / 10.5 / 13.6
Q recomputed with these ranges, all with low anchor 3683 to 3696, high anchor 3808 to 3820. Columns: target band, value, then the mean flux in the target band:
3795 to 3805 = 1.57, 11.3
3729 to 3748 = 2.28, 10.5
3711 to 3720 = 0.17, 11.2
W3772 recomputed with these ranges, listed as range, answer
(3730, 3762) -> 10.7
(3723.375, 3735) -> 10.7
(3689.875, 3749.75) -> 10.6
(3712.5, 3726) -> 10.8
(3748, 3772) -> 11.1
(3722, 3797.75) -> 11.6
